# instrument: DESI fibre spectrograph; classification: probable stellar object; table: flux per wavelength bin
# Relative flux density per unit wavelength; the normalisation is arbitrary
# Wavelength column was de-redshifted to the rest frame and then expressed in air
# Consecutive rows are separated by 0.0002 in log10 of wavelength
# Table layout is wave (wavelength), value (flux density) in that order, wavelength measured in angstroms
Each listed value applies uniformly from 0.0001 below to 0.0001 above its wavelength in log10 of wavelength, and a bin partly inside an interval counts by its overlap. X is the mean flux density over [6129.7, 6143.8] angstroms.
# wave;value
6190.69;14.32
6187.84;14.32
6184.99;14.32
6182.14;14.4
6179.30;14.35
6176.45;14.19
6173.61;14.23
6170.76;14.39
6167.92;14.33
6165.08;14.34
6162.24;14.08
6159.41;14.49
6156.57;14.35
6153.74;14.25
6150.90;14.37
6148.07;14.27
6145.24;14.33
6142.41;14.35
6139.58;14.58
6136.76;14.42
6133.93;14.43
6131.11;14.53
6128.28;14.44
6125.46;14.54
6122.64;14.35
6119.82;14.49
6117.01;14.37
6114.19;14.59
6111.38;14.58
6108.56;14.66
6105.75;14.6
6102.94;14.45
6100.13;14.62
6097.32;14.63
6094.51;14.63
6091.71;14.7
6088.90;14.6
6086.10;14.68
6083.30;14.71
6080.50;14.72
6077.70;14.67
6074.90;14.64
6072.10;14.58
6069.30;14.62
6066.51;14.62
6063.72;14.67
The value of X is 14.5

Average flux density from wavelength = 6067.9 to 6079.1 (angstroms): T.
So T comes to 14.6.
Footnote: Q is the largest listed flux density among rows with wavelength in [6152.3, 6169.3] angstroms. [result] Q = 14.49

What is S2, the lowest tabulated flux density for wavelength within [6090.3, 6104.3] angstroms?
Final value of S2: 14.45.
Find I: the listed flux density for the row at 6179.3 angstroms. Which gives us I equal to 14.35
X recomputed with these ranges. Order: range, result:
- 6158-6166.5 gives 14.3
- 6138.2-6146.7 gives 14.4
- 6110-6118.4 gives 14.5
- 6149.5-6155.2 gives 14.3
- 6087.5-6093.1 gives 14.6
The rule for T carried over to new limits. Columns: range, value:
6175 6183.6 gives 14.3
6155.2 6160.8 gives 14.4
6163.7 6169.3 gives 14.3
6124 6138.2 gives 14.5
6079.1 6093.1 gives 14.7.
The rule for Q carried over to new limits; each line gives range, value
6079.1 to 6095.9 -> 14.72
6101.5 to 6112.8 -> 14.66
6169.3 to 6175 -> 14.39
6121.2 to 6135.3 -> 14.54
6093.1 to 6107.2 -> 14.63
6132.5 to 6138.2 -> 14.43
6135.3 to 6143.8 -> 14.58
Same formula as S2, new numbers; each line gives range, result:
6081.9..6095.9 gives 14.6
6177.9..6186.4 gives 14.32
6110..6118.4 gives 14.37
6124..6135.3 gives 14.43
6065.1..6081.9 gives 14.58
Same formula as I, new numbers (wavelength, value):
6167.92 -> 14.33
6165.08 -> 14.34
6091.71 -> 14.7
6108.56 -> 14.66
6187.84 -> 14.32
